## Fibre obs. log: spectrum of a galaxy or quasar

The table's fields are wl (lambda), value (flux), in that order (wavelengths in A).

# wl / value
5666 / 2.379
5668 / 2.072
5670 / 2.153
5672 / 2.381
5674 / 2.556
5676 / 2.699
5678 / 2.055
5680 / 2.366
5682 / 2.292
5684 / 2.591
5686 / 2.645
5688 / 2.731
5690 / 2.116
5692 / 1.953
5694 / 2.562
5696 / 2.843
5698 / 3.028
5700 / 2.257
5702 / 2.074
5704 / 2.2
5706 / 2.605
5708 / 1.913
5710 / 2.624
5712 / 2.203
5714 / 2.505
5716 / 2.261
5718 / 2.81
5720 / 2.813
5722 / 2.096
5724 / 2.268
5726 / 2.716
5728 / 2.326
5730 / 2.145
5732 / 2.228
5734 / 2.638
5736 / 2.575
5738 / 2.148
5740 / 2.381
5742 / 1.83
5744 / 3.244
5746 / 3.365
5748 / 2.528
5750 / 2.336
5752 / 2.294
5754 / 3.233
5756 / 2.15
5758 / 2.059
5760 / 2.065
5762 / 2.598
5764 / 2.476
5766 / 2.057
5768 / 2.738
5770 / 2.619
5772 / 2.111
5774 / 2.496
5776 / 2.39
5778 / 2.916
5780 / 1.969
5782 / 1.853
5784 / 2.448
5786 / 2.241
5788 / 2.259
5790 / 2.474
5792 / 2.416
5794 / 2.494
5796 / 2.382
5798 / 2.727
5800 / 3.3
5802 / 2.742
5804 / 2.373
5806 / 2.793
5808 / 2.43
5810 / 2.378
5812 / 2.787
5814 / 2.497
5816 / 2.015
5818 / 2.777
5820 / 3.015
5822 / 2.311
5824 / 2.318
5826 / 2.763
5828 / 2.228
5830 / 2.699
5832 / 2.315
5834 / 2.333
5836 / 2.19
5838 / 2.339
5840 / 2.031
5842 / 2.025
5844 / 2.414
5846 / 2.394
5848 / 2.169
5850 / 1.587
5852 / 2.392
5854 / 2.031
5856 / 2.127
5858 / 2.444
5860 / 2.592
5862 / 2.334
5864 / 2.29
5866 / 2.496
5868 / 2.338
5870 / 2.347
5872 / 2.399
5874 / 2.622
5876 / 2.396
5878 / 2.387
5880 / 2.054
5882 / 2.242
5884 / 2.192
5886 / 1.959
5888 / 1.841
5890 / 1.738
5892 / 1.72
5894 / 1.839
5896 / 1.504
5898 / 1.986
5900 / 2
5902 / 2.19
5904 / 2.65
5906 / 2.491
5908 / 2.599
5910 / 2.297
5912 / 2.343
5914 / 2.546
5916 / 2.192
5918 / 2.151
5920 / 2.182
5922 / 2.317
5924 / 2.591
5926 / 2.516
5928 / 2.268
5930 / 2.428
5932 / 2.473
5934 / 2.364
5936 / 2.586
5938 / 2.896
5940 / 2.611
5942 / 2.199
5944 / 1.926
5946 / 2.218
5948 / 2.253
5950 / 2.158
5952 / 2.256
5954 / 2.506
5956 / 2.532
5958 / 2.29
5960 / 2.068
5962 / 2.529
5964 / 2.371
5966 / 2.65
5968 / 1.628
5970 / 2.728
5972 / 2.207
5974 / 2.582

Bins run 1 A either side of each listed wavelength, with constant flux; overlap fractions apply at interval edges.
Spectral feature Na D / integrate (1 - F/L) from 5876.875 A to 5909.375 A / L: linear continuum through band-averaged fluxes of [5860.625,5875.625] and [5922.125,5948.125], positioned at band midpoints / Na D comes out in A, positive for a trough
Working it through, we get 4.30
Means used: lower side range 2.41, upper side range 2.41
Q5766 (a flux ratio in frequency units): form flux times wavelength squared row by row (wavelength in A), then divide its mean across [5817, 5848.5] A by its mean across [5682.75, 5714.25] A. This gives 1.04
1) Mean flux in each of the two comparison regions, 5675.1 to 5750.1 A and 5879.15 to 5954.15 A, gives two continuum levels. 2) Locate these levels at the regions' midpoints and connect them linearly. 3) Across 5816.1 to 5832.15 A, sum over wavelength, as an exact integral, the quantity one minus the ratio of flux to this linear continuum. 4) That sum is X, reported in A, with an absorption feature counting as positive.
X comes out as -1.4 A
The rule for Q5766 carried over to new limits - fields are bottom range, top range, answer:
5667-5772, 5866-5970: 1.00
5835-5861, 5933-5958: 1.11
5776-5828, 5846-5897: 0.89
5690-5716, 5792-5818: 1.12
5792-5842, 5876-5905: 0.84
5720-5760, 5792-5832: 1.08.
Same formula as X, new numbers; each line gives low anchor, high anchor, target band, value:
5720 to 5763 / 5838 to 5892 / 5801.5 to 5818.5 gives -1.5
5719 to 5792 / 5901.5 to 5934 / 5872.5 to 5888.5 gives 1.1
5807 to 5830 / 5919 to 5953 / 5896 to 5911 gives 0.9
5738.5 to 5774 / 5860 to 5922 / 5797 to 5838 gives -3.2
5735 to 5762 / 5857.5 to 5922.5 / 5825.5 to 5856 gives 0.9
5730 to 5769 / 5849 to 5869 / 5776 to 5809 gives -1.4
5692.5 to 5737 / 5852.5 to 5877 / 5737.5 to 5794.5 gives -0.2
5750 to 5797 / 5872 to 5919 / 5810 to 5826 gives -1.6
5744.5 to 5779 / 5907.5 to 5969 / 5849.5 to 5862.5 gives 1.0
